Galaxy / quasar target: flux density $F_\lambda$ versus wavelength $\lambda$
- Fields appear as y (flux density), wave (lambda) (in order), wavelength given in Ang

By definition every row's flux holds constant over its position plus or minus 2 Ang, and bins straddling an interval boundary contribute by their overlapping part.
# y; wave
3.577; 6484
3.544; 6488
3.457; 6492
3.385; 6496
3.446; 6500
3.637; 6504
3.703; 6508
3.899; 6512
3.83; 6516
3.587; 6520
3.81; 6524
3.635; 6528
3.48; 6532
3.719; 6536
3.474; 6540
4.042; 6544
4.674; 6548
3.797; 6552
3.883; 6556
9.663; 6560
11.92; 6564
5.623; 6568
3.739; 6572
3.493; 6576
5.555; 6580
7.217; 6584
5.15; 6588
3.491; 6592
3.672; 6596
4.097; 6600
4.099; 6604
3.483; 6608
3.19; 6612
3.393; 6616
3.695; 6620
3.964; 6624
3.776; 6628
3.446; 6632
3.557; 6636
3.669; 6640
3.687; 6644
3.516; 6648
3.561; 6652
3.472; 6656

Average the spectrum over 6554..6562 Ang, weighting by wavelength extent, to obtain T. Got 6.77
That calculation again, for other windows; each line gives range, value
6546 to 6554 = 4.24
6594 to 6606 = 3.96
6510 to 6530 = 3.75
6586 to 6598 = 4.1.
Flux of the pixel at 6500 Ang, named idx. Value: 3.446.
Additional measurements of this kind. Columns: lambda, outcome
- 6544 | 4.042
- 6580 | 5.555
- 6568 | 5.623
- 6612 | 3.19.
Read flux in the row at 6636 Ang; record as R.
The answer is 3.557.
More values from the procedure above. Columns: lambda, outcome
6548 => 4.674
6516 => 3.83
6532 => 3.48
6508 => 3.703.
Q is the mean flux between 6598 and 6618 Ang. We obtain 3.65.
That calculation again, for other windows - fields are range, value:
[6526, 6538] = 3.61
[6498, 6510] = 3.6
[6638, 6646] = 3.68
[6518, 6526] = 3.7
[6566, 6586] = 5.13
